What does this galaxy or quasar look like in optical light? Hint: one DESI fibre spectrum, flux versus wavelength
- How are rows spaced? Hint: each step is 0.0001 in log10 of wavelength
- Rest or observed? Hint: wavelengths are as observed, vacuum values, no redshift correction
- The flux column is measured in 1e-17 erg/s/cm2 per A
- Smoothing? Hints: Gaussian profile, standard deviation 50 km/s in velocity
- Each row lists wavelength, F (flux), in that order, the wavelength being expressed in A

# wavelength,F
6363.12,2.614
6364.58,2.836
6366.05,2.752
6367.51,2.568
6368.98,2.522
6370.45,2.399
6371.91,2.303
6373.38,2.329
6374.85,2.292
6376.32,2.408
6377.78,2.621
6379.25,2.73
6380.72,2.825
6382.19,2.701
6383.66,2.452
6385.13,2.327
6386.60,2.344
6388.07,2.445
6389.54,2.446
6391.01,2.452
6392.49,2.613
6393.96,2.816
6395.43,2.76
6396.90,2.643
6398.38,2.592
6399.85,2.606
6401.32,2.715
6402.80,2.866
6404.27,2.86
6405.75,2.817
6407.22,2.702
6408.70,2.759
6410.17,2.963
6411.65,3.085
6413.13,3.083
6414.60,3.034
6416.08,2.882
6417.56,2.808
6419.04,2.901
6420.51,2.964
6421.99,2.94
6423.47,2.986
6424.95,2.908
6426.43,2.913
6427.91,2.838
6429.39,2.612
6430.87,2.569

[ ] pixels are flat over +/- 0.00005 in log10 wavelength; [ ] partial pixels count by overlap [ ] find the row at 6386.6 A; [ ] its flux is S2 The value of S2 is 2.344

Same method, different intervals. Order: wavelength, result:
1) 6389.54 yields 2.446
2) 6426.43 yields 2.913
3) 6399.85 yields 2.606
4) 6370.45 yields 2.399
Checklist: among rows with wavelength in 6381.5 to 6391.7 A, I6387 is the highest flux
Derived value 2.701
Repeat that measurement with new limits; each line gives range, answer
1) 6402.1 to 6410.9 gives 2.963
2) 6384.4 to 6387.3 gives 2.344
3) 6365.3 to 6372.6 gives 2.752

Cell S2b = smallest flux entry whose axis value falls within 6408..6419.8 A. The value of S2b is 2.759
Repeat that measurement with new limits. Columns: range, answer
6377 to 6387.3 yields 2.327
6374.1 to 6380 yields 2.292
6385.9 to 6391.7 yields 2.344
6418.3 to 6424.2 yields 2.901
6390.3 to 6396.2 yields 2.452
